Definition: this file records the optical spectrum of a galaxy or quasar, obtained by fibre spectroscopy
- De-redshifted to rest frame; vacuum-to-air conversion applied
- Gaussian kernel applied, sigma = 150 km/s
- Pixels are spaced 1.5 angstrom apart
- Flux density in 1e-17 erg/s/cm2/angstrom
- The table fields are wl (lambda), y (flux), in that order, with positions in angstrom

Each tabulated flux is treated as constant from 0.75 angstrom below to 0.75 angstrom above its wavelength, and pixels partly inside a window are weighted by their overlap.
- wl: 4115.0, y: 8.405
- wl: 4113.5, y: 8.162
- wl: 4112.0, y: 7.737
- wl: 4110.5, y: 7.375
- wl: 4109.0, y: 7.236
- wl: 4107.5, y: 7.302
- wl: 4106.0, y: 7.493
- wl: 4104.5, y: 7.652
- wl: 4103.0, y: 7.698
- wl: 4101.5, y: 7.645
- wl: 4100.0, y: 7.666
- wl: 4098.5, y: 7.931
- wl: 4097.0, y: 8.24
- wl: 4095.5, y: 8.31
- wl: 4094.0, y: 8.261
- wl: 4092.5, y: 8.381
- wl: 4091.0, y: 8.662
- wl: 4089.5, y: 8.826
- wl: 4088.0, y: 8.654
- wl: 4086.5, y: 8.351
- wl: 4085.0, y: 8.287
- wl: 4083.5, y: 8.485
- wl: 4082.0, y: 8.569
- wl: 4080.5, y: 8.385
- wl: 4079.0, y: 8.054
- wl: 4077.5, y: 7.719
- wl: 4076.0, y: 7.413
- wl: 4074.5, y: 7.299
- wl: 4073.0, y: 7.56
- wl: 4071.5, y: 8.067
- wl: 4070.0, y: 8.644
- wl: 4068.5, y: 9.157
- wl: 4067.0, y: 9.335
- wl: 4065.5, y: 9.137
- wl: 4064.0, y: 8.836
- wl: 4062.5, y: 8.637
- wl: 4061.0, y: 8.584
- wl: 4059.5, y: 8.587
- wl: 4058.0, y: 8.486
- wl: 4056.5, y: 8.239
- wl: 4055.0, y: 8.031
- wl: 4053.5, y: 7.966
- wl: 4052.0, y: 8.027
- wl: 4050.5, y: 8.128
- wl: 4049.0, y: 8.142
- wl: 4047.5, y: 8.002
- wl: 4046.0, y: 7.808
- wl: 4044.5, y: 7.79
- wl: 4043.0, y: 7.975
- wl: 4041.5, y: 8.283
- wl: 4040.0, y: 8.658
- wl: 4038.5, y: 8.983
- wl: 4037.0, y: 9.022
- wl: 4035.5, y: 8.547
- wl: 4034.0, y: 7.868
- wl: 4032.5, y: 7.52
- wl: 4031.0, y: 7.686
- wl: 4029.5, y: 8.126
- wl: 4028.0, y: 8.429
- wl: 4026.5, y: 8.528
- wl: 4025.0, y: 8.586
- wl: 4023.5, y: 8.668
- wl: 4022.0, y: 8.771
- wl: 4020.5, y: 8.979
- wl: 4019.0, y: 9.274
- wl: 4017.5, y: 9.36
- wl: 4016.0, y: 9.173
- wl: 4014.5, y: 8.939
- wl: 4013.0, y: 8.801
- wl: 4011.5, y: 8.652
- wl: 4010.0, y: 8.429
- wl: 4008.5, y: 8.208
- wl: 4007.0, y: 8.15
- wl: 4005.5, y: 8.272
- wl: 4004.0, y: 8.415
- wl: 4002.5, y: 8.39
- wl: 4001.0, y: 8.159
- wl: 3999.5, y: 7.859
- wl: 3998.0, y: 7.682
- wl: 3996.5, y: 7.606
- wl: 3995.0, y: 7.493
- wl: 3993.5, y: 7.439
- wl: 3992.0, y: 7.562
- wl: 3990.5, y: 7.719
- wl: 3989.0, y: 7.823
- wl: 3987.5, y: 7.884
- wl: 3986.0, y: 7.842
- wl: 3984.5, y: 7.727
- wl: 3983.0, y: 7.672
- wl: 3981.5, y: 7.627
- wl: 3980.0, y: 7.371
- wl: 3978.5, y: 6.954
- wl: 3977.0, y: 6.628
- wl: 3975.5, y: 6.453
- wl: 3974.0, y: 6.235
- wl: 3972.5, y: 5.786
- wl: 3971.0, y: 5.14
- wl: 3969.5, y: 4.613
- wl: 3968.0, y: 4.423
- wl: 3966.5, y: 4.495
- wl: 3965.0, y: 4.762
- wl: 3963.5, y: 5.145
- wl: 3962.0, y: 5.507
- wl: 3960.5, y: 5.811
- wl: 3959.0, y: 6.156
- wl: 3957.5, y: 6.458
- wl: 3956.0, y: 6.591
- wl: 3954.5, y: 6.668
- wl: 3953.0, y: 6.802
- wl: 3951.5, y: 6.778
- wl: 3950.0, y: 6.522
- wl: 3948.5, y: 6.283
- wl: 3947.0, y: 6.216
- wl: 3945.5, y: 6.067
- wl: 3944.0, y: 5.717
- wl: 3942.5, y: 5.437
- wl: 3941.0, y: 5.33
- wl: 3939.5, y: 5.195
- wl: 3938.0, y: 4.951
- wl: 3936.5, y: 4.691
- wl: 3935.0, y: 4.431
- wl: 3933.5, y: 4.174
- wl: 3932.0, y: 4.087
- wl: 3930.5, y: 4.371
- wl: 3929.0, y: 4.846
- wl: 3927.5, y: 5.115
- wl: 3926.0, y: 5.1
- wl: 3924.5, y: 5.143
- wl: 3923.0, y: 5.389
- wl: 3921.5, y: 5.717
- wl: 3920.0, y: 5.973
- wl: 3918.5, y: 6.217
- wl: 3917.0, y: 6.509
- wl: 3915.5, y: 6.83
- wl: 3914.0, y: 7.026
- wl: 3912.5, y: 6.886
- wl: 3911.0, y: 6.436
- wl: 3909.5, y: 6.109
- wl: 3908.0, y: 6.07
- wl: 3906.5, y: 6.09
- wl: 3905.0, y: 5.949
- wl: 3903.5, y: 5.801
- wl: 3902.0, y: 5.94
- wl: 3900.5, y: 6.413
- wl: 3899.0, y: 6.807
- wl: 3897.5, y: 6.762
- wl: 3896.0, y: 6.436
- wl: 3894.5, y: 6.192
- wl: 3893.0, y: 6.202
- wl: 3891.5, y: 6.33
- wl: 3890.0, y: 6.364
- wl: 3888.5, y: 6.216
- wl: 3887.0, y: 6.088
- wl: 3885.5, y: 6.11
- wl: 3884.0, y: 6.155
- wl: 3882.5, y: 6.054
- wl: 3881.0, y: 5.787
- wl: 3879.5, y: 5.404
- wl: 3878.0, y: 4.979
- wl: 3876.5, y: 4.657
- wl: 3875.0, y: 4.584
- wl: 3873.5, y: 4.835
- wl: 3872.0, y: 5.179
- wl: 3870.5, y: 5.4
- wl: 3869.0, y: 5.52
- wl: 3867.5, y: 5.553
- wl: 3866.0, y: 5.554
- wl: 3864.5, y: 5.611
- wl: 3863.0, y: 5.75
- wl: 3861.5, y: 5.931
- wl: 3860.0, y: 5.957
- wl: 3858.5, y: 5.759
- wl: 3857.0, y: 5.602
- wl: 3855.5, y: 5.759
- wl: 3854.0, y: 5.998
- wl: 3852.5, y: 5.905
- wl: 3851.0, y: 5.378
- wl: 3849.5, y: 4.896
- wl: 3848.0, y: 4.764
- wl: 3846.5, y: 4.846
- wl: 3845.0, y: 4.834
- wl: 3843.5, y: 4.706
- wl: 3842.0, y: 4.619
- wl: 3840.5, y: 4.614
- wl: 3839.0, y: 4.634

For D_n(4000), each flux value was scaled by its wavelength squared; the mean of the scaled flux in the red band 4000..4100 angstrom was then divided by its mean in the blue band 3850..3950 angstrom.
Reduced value 1.58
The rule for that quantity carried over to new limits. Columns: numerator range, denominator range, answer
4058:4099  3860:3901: 1.59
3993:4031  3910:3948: 1.59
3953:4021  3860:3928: 1.29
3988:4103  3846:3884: 1.67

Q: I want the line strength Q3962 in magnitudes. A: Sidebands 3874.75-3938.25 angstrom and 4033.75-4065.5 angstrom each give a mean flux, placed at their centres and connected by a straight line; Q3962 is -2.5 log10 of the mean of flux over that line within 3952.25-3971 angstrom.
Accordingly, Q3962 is 0.20 mag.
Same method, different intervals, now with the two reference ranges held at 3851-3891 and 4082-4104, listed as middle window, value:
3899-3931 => 0.04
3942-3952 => 0.07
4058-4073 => -0.10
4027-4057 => -0.07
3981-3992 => -0.11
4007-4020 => -0.20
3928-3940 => 0.36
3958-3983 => 0.16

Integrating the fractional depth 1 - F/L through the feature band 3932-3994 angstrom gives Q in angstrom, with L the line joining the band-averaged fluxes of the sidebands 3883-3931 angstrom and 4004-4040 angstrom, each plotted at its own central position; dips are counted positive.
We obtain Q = 9.9 angstrom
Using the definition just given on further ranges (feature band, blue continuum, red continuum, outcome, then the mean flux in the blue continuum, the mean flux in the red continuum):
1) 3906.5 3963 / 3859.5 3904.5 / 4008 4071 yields 7.8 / 5.82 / 8.5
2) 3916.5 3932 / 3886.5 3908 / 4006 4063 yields 3.1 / 6.25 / 8.42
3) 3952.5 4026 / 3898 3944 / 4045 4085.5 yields -4.3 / 5.64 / 8.28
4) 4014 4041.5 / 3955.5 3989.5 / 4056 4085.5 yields -4.2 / 6.3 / 8.38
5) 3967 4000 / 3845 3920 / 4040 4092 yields 1.2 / 5.86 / 8.3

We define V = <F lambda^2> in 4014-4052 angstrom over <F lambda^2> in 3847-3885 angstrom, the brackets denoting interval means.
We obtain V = 1.68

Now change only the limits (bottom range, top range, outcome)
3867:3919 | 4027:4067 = 1.50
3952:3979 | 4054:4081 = 1.51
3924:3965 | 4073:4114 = 1.55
